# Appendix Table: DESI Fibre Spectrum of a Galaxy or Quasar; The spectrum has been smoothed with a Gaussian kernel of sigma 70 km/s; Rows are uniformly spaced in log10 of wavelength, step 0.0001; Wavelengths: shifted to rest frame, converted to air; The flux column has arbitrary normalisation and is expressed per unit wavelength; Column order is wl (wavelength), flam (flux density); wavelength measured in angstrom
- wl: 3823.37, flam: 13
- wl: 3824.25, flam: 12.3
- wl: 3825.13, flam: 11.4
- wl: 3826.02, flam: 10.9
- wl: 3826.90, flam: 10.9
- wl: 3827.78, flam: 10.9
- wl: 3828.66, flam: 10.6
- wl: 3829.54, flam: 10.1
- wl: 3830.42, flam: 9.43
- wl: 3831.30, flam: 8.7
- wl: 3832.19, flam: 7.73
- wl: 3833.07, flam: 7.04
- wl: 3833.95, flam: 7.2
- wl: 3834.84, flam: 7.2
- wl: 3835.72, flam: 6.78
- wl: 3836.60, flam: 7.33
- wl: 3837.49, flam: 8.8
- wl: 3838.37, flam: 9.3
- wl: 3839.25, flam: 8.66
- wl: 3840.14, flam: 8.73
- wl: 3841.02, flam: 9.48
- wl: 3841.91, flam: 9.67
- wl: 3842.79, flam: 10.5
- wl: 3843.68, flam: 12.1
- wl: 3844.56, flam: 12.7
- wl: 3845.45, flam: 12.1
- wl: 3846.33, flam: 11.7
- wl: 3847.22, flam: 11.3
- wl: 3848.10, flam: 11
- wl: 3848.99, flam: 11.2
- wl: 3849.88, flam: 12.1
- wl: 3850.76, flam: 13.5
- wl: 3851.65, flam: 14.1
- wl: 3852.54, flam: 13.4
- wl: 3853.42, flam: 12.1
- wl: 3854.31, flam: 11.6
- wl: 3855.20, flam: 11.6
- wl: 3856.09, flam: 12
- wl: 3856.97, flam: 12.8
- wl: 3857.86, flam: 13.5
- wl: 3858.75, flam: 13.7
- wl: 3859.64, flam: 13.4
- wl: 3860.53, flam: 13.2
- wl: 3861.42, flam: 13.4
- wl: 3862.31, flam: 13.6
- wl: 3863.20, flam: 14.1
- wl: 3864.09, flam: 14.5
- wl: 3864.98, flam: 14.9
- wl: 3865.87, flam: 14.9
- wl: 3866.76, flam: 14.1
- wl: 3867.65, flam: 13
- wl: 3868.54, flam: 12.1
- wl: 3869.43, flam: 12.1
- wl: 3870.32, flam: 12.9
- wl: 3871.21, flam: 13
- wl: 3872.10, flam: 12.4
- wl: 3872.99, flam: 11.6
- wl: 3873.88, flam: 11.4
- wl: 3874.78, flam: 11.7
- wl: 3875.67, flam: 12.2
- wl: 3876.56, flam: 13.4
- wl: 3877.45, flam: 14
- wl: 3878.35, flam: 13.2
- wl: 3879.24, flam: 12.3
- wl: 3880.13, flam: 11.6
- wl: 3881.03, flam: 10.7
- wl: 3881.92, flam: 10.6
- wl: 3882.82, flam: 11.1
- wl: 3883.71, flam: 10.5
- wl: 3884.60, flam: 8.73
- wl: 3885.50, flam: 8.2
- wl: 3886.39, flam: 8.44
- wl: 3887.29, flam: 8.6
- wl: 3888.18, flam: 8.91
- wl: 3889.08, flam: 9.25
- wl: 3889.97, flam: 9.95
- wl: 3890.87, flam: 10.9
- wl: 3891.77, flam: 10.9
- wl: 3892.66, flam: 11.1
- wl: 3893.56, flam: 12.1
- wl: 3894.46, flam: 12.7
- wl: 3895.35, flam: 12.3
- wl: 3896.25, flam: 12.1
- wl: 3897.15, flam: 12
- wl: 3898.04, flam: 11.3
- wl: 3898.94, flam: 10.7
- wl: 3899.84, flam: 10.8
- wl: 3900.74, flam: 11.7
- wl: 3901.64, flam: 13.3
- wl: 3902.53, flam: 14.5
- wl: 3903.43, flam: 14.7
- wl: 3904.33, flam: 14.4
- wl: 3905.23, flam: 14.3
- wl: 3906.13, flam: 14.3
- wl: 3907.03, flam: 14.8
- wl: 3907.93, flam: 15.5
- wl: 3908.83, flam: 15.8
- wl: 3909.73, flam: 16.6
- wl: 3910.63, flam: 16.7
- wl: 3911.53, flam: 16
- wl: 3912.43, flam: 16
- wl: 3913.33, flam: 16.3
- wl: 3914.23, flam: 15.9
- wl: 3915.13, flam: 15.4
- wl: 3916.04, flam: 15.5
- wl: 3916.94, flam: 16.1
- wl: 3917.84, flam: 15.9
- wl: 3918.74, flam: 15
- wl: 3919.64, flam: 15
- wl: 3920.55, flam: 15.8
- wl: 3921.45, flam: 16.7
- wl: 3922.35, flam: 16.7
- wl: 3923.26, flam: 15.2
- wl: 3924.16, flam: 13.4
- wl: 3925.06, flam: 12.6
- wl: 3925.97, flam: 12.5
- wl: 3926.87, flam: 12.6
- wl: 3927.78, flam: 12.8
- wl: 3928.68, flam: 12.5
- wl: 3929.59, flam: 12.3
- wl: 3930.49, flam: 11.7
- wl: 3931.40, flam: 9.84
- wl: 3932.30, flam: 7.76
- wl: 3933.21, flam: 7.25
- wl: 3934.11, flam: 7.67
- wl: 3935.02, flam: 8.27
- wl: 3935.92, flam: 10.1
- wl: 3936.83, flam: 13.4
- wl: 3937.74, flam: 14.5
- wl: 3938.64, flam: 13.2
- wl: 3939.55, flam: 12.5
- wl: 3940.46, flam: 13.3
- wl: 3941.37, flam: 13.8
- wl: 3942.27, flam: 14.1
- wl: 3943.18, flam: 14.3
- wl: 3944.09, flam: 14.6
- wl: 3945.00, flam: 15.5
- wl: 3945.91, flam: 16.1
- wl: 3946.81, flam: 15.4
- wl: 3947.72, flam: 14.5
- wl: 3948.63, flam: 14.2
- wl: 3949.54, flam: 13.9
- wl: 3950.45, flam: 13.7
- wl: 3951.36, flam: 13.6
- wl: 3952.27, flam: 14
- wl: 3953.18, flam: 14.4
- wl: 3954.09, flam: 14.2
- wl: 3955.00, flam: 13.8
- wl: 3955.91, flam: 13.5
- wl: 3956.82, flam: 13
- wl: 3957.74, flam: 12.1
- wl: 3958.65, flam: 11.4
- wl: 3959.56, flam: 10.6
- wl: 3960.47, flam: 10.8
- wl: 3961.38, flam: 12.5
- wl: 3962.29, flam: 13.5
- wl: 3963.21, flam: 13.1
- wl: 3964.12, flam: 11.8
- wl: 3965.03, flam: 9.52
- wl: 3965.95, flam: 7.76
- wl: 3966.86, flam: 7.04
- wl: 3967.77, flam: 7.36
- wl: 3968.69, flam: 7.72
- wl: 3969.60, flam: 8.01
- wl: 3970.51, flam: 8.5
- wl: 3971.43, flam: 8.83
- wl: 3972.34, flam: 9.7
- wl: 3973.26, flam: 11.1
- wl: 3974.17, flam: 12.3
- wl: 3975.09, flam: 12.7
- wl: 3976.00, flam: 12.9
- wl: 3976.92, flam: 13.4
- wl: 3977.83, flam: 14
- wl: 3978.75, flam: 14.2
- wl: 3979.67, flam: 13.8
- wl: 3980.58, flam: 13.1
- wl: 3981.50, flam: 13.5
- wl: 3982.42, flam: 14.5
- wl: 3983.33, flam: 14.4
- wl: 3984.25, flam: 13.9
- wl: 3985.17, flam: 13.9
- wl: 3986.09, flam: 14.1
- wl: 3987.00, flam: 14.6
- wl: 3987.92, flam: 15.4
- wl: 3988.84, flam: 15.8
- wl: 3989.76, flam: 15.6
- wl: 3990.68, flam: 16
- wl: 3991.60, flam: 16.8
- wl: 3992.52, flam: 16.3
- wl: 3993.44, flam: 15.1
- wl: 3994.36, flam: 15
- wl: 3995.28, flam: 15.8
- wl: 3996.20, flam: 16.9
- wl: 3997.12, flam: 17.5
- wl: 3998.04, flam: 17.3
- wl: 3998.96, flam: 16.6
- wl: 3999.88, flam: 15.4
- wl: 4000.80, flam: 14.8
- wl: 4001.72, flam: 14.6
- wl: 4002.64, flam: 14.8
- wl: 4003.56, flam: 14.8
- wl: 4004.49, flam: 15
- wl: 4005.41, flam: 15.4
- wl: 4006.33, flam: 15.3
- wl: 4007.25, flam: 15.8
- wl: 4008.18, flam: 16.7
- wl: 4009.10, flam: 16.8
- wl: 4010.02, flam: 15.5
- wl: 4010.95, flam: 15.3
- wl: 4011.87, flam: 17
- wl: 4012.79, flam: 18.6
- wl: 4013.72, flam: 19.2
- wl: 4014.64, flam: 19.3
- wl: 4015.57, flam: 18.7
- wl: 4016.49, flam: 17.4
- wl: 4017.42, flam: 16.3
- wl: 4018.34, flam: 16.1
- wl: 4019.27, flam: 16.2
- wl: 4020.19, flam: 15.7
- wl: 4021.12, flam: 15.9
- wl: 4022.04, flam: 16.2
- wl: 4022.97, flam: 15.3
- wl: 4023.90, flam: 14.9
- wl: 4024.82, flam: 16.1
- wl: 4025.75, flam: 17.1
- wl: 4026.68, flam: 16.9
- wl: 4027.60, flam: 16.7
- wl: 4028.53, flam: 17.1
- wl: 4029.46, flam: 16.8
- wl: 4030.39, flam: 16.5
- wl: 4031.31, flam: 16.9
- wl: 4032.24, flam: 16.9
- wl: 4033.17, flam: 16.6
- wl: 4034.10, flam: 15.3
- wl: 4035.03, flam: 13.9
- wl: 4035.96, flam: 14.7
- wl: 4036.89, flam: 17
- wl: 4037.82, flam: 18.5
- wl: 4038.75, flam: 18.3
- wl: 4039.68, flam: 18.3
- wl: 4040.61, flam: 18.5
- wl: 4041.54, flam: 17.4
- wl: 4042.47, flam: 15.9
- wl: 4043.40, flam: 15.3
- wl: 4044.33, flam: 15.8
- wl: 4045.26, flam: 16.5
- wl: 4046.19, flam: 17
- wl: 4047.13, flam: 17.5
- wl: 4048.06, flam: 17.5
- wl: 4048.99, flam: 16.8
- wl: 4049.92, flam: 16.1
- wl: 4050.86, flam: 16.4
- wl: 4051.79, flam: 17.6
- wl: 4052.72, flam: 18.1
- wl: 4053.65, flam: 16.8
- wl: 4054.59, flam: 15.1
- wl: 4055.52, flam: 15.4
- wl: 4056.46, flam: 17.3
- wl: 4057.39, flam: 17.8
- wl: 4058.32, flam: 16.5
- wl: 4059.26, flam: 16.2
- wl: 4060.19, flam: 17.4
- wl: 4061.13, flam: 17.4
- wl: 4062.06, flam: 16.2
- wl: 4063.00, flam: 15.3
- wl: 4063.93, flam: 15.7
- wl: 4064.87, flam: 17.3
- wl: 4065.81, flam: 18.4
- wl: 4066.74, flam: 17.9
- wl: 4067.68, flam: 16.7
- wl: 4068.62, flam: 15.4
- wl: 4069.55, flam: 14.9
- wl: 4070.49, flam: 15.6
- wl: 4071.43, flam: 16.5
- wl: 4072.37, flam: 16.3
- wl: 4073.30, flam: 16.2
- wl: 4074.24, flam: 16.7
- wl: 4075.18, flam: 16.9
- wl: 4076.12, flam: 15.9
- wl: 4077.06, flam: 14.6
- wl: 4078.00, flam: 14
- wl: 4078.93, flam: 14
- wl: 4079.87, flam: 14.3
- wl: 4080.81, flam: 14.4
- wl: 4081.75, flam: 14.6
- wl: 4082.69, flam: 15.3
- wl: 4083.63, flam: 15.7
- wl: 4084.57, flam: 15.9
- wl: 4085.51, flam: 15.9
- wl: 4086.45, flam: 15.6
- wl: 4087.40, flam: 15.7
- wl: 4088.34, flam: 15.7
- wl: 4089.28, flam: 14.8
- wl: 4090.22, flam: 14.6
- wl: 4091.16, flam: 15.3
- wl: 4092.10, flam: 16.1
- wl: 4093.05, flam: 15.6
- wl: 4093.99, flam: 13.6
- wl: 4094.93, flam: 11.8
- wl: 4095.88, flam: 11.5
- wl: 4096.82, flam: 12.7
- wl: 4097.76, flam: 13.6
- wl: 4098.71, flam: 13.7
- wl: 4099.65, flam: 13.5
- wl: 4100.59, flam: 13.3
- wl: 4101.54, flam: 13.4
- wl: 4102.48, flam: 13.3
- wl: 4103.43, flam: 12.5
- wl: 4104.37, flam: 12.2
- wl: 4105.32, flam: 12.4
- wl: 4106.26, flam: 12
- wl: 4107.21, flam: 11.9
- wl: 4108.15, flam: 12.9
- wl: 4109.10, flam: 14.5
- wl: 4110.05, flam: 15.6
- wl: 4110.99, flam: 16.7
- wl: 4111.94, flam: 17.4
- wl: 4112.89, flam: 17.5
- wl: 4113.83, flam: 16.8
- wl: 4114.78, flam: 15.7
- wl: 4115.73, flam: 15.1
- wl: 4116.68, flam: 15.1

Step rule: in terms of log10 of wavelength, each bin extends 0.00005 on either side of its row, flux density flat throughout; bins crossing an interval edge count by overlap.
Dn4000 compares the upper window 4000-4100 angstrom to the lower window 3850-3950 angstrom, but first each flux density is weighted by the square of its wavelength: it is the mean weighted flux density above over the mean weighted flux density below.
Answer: 1.34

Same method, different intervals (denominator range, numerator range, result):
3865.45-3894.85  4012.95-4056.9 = 1.58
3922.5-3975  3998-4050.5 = 1.42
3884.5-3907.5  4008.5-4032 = 1.53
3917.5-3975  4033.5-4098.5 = 1.37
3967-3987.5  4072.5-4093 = 1.34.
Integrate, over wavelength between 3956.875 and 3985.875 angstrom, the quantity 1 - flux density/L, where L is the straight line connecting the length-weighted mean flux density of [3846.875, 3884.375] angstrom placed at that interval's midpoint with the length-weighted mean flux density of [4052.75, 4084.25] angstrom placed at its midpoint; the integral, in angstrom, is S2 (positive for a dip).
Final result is 5.7 angstrom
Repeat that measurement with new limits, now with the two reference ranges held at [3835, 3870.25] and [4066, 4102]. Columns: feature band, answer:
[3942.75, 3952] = -1.0 angstrom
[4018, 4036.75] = -2.5 angstrom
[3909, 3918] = -2.4 angstrom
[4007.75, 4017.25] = -2.3 angstrom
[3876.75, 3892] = 2.2 angstrom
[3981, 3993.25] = -1.2 angstrom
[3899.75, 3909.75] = -1.3 angstrom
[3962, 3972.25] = 3.1 angstrom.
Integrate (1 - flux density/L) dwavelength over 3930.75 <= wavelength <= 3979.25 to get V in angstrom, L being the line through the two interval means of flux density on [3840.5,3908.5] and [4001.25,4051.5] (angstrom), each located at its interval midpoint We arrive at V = 8.3 angstrom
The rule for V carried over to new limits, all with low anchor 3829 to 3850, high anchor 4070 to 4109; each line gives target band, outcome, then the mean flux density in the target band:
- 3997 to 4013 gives -3.9 angstrom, 15.9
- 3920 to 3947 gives -3.5 angstrom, 12.9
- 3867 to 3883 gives -3.1 angstrom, 12.2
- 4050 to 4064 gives -2.9 angstrom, 16.6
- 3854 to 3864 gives -3.1 angstrom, 13.1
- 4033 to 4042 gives -2.3 angstrom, 16.9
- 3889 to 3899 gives -0.7 angstrom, 11.4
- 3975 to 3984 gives -1.0 angstrom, 13.7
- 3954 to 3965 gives -0.4 angstrom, 12.4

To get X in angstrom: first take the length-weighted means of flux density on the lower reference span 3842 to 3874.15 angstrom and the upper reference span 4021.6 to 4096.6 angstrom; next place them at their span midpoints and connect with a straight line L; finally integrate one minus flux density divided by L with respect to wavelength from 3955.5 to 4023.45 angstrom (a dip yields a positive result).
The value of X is 3.68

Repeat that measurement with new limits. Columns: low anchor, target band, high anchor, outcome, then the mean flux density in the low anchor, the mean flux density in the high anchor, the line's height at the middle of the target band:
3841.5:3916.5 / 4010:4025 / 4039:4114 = -2.1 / 12.6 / 15.5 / 14.6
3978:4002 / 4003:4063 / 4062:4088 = -4.4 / 15.2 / 15.8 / 15.5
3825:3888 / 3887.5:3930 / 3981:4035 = -2.2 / 11.3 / 16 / 12.9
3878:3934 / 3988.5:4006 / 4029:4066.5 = -0.5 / 12.8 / 16.7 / 15.3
